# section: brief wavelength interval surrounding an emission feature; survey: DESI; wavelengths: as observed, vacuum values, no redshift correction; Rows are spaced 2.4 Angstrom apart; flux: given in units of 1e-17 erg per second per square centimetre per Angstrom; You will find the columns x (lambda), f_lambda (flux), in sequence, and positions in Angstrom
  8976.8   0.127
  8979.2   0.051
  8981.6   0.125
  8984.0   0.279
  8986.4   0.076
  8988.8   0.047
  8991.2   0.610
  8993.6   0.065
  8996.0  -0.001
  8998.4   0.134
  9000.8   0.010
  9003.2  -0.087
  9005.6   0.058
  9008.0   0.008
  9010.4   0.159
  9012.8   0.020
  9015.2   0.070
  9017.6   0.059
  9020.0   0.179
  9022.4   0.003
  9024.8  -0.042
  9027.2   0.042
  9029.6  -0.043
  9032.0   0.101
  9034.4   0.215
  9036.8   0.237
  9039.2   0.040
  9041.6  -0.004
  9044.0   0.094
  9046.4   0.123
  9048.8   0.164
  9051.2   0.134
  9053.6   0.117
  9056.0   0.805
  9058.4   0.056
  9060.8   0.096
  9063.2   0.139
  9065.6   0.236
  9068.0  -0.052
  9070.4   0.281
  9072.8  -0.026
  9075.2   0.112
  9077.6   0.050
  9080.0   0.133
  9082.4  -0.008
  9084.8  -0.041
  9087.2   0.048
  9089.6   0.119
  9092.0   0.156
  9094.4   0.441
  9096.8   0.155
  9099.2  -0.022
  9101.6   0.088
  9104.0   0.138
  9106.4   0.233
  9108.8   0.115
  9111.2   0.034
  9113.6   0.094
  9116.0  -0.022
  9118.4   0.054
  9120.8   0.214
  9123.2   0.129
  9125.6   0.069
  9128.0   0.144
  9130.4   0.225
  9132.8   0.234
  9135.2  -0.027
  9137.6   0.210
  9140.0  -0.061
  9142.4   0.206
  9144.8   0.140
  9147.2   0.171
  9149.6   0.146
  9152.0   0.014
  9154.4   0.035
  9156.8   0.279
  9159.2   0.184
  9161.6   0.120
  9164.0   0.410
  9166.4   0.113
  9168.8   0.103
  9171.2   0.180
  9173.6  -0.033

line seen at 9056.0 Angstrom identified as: H-beta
